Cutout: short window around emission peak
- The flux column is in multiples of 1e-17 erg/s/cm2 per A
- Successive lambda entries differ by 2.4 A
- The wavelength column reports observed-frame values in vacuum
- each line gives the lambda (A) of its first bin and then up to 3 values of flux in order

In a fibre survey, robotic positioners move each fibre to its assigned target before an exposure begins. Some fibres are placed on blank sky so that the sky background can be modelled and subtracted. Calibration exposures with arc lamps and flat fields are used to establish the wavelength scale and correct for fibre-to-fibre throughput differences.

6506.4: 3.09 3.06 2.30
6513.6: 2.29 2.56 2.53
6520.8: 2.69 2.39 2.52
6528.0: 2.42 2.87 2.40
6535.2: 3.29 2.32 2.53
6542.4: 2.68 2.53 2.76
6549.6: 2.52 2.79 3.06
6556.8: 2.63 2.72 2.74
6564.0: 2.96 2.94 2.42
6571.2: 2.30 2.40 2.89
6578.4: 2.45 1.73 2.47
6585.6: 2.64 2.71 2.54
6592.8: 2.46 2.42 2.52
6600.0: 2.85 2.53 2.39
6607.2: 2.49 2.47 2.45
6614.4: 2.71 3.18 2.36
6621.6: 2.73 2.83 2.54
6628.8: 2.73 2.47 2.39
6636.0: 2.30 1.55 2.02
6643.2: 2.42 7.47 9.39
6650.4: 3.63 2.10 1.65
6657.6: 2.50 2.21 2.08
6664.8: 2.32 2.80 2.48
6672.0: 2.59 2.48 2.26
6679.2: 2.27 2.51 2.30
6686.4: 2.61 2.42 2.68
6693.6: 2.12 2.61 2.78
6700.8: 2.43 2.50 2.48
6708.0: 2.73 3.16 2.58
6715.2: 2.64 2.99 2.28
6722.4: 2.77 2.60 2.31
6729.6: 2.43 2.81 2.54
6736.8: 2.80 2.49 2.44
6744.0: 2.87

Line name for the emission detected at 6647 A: Hbeta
